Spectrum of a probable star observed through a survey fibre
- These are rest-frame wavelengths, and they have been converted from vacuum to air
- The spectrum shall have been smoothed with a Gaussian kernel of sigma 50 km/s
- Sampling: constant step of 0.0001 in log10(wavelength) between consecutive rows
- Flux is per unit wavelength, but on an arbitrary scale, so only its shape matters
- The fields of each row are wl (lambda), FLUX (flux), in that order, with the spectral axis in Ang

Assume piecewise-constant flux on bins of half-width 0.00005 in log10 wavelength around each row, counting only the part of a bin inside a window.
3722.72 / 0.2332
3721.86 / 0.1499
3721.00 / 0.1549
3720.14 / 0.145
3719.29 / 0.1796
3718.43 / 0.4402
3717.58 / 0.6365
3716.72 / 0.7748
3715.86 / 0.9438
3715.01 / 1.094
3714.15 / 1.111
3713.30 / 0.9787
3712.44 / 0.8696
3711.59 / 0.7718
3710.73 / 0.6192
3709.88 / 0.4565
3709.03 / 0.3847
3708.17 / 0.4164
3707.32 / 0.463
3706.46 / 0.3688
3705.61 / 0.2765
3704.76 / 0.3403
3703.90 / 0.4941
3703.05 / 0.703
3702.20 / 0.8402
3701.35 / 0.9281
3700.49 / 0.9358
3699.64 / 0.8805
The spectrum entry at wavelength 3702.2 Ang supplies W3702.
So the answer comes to 0.8402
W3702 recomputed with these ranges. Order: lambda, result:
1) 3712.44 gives 0.8696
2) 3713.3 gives 0.9787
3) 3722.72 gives 0.2332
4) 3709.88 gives 0.4565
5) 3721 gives 0.1549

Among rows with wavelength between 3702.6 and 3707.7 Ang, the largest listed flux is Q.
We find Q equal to 0.703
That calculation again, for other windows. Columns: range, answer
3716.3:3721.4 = 0.7748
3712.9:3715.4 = 1.111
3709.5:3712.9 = 0.8696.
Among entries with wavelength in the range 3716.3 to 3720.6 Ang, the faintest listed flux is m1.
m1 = 0.145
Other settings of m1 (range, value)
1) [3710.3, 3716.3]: 0.6192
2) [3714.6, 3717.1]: 0.7748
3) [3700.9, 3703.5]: 0.703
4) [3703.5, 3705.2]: 0.3403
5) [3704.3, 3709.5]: 0.2765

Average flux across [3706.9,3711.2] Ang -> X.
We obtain 0.471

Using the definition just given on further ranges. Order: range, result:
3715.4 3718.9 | 0.697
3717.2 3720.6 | 0.345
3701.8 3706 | 0.531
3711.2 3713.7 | 0.874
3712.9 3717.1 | 0.983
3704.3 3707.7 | 0.361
